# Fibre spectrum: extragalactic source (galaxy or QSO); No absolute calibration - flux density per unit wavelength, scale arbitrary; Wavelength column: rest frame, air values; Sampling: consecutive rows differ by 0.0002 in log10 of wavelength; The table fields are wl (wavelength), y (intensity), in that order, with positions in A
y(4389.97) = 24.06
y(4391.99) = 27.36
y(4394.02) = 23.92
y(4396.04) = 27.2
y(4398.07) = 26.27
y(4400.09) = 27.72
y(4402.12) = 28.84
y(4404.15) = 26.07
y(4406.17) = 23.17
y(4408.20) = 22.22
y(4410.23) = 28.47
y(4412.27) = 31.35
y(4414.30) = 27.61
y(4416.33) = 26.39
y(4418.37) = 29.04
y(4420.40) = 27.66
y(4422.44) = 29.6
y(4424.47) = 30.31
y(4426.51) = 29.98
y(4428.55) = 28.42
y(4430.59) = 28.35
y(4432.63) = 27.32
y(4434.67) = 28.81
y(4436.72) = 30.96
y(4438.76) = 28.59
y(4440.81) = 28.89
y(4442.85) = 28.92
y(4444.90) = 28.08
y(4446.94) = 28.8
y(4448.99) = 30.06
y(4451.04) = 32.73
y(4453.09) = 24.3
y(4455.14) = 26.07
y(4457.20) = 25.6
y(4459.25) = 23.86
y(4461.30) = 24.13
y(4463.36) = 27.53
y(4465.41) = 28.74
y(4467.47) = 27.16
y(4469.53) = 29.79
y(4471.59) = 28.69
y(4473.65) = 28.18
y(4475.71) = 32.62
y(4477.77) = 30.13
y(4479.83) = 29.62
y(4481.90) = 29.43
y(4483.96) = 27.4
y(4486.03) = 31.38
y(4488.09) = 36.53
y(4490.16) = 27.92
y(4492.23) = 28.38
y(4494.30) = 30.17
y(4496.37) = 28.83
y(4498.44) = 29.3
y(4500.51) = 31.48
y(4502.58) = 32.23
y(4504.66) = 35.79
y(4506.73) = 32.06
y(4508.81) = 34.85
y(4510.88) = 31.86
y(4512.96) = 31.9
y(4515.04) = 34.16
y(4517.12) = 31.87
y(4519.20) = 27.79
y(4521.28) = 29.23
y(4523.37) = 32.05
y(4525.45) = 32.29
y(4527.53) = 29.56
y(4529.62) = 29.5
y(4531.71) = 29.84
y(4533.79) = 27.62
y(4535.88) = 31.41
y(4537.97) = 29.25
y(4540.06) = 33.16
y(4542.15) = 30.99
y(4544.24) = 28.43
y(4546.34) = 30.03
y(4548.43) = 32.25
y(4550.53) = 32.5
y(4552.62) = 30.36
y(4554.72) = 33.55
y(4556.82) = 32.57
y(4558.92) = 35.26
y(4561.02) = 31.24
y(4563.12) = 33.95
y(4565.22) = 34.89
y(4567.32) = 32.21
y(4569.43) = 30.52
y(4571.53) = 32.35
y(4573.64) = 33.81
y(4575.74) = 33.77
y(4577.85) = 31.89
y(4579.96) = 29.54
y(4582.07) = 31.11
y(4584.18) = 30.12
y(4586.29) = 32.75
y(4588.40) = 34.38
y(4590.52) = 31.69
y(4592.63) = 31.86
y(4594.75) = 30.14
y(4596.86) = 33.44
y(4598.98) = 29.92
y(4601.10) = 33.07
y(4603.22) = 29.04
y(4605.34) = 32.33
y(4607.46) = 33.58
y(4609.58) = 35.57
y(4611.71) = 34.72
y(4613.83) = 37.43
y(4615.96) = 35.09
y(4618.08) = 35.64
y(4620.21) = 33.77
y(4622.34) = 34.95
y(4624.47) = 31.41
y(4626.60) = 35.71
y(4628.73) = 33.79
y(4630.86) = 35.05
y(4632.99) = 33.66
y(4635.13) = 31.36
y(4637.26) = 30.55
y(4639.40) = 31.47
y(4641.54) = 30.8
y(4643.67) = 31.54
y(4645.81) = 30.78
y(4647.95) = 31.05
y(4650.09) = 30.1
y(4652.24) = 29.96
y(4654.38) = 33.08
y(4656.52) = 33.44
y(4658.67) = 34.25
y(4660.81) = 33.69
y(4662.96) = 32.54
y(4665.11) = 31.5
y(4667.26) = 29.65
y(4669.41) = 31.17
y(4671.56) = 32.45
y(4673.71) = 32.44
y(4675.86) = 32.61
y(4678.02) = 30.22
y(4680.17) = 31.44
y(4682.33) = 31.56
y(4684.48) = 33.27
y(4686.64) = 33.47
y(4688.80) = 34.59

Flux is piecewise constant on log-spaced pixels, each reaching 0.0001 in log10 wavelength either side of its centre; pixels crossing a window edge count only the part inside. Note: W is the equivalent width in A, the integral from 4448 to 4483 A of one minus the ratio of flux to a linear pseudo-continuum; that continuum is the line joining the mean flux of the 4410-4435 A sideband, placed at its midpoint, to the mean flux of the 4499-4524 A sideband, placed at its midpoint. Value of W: 2.5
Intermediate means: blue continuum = 28.7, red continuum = 32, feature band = 28.2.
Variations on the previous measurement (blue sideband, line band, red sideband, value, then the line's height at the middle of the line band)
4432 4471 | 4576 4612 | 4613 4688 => -0.9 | 31.3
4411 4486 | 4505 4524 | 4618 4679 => -1.4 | 29.8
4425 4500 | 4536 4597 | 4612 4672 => -1.8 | 31.1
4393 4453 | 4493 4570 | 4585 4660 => -2.1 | 30.6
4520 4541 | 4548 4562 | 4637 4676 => -0.9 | 30.6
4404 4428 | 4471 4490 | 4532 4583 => -0.5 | 29.6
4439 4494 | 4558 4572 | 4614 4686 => -1.0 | 30.7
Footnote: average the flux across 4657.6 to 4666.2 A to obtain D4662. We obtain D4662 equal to 33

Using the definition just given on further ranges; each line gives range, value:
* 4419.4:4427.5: 29.4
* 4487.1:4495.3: 30.7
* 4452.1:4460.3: 25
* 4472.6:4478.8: 30.3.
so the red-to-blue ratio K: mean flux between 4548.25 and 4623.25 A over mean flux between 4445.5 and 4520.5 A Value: 1.1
